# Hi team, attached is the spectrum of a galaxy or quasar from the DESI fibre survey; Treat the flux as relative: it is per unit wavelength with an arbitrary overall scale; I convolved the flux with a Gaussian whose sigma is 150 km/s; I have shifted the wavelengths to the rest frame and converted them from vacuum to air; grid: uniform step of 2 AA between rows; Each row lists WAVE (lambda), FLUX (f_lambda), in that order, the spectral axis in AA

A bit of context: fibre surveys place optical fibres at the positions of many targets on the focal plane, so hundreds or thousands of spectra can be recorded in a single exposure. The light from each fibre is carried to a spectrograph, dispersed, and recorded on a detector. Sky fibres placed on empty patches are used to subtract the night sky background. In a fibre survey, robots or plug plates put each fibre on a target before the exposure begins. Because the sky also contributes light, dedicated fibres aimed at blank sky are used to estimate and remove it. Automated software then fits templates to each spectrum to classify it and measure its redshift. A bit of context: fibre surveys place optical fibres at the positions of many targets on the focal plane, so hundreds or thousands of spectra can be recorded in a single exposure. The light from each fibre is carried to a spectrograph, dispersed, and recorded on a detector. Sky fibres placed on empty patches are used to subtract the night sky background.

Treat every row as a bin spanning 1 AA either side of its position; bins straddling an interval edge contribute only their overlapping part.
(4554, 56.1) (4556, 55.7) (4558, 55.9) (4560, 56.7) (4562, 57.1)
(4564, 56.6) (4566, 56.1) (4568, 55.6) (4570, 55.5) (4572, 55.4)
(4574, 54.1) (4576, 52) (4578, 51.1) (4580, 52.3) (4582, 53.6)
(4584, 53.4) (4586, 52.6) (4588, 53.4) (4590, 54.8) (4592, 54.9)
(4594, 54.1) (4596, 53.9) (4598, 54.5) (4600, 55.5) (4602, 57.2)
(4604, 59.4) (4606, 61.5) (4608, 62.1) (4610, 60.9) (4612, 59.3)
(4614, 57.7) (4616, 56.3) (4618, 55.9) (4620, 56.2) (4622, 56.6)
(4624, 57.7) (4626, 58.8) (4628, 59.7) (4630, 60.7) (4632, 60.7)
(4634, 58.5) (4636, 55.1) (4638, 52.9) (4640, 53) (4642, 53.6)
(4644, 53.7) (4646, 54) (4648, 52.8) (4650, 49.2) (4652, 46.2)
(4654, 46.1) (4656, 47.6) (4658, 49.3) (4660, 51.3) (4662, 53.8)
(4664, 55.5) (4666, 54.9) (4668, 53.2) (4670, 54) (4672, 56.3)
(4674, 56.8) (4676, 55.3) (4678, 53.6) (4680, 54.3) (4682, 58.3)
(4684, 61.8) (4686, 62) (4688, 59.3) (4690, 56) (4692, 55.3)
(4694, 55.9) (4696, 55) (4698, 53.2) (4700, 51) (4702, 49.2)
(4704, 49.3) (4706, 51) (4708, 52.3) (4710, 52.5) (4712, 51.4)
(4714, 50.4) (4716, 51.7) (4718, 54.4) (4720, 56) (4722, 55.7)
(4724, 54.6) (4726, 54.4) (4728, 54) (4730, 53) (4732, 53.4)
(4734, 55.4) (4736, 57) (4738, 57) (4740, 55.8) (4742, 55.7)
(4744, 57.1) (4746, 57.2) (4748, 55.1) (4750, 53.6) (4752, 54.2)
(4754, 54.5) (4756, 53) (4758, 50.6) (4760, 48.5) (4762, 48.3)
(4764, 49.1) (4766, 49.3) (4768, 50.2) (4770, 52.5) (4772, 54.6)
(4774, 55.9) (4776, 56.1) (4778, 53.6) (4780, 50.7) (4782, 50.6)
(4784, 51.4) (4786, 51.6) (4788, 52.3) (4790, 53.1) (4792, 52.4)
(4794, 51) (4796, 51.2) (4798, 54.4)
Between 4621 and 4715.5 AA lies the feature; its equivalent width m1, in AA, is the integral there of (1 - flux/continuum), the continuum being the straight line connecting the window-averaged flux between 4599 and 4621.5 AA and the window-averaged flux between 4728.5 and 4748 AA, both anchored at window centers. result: 4.8 AA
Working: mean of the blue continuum 58.3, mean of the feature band 54.2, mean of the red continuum 55.7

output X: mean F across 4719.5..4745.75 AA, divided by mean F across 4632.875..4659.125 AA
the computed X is 1.1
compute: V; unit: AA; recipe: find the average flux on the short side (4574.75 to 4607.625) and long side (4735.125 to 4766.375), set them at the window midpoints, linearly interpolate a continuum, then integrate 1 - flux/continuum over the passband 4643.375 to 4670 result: 1.4 AA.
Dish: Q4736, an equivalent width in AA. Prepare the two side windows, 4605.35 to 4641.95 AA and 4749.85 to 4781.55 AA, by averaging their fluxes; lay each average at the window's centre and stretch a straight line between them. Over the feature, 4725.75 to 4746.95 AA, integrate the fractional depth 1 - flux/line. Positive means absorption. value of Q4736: -0.9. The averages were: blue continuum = 57.8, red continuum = 52.1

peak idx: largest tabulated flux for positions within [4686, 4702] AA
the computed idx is 62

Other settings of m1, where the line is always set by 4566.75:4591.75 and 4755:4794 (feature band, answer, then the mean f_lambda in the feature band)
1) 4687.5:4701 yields -0.6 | 54.9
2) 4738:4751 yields -0.9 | 55.8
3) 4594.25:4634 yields -3.5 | 58.1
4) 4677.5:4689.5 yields -1.3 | 58.3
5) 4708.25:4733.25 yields -0.5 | 53.4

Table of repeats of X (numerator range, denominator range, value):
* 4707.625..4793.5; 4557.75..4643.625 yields 0.95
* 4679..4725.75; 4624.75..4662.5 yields 1.02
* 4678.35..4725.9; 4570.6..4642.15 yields 0.97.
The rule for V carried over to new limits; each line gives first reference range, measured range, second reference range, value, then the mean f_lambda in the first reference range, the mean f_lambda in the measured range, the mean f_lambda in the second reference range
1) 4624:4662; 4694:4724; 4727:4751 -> 1.2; 53.6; 52.6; 55.4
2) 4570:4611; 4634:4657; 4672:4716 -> 1.4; 55.3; 51.6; 54.5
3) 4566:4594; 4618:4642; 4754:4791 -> -1.7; 53.8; 57.1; 51.8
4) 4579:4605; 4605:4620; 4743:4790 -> -1.3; 54.6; 58.9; 52.6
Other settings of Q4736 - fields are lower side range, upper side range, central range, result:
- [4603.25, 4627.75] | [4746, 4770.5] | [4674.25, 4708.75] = 0.0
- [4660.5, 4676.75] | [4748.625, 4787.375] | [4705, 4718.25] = 0.4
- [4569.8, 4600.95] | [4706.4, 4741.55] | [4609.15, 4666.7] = -0.9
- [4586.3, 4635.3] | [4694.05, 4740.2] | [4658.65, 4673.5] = 0.3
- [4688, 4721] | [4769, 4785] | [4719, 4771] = -0.6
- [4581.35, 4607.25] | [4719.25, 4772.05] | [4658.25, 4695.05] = -0.9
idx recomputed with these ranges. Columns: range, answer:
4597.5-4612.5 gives 62.1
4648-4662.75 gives 53.8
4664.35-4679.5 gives 56.8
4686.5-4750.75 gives 59.3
